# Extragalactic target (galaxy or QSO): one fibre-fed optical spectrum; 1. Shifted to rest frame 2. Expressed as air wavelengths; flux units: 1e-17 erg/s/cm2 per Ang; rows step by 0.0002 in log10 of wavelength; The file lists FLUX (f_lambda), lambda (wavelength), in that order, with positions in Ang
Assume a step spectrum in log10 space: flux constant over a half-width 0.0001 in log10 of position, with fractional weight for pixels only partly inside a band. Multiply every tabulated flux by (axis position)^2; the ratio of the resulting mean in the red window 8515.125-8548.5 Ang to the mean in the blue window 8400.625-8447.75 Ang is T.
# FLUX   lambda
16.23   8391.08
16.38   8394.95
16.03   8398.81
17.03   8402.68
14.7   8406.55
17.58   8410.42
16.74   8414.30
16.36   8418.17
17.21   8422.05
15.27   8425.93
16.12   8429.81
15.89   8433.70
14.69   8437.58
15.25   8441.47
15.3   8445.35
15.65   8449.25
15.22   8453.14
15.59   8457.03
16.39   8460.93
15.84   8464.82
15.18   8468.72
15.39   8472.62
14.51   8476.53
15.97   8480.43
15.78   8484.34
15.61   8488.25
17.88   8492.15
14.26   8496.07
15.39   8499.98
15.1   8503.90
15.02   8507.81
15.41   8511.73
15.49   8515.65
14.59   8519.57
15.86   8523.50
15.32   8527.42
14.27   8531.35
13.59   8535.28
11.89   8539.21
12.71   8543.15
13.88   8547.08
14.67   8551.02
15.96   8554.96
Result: 0.91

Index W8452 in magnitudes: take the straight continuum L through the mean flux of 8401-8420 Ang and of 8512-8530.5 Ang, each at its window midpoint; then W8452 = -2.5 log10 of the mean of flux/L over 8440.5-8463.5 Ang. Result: 0.03 mag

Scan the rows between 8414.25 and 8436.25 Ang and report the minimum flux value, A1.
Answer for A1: 15.27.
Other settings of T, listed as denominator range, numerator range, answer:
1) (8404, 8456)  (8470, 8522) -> 0.99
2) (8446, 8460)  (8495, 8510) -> 0.98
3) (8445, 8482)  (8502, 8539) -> 0.97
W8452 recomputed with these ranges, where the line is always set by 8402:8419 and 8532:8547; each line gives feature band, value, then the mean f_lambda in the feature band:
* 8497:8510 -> -0.08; 15.1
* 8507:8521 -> -0.11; 15.2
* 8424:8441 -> 0.03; 15.5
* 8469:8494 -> -0.09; 15.8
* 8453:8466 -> -0.05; 15.8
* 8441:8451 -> 0.01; 15.4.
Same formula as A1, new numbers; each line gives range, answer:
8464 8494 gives 14.51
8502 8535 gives 14.27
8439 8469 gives 15.18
